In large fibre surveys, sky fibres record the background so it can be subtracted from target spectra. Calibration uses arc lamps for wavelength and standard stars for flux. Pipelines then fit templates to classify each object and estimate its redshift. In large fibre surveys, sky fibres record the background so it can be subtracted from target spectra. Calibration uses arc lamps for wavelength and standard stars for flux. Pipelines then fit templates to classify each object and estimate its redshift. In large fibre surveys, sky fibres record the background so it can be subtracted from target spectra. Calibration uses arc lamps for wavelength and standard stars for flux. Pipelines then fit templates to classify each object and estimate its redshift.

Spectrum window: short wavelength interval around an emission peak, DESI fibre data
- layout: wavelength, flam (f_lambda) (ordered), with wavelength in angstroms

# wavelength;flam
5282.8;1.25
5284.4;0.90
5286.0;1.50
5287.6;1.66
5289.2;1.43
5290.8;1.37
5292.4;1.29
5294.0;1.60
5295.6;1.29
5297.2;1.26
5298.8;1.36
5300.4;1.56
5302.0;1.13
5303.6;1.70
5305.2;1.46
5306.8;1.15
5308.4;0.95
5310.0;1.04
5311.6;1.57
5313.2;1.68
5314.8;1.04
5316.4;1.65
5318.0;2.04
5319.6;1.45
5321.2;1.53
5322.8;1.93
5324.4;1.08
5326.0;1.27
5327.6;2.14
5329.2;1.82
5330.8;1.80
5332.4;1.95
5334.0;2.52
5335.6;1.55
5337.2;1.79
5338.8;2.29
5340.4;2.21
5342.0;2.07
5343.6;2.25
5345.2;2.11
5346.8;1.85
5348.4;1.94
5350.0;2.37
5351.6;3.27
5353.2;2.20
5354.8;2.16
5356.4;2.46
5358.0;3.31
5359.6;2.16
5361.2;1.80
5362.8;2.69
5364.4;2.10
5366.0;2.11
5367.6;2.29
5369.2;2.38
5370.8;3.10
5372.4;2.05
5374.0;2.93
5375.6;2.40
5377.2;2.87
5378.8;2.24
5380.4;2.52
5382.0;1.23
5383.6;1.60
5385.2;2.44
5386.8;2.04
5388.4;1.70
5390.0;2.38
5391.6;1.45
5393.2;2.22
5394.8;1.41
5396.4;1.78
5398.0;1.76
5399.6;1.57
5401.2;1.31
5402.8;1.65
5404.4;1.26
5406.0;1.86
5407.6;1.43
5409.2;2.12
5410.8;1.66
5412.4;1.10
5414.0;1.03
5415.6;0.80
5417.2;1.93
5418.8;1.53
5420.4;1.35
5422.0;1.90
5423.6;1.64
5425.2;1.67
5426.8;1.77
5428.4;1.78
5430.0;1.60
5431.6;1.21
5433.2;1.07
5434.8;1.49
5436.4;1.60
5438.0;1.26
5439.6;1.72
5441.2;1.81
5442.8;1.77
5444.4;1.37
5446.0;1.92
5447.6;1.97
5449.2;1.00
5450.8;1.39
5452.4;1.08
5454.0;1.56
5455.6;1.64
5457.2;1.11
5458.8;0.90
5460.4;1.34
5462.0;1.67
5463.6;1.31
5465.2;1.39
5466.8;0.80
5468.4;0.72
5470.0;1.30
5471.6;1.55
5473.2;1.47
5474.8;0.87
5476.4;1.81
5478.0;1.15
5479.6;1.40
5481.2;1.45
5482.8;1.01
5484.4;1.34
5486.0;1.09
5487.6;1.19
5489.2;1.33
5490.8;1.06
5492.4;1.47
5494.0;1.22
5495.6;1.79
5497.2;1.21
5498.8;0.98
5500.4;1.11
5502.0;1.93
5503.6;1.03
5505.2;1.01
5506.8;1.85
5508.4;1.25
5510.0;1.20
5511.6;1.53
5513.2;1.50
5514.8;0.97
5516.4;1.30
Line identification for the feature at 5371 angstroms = Mg II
